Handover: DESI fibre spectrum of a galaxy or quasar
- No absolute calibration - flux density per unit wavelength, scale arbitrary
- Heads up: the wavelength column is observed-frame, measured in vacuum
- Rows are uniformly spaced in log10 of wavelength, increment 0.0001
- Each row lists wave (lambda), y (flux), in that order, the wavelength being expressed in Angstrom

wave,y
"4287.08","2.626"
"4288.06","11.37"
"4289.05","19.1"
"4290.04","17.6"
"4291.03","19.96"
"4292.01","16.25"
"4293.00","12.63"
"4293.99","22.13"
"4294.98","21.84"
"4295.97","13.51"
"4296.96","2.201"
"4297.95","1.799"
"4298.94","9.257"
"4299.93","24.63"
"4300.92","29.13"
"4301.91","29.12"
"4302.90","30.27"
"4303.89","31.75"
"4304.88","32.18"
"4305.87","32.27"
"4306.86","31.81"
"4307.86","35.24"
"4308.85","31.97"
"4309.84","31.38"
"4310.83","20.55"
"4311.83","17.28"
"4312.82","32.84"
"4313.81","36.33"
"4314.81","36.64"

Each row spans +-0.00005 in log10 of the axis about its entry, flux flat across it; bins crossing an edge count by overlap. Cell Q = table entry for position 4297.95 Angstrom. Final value 1.799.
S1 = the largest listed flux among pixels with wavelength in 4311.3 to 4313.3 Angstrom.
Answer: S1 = 32.84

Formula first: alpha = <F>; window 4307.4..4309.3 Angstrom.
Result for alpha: 33.6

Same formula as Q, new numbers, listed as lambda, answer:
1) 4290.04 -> 17.6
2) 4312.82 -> 32.84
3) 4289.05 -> 19.1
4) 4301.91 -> 29.12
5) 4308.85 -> 31.97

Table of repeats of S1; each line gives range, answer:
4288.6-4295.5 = 22.13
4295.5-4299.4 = 13.51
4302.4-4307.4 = 32.27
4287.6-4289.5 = 19.1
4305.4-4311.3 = 35.24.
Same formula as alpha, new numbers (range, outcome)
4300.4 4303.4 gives 29.5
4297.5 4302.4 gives 18.9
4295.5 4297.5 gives 7.65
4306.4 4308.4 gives 33.4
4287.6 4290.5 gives 16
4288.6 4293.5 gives 17.1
